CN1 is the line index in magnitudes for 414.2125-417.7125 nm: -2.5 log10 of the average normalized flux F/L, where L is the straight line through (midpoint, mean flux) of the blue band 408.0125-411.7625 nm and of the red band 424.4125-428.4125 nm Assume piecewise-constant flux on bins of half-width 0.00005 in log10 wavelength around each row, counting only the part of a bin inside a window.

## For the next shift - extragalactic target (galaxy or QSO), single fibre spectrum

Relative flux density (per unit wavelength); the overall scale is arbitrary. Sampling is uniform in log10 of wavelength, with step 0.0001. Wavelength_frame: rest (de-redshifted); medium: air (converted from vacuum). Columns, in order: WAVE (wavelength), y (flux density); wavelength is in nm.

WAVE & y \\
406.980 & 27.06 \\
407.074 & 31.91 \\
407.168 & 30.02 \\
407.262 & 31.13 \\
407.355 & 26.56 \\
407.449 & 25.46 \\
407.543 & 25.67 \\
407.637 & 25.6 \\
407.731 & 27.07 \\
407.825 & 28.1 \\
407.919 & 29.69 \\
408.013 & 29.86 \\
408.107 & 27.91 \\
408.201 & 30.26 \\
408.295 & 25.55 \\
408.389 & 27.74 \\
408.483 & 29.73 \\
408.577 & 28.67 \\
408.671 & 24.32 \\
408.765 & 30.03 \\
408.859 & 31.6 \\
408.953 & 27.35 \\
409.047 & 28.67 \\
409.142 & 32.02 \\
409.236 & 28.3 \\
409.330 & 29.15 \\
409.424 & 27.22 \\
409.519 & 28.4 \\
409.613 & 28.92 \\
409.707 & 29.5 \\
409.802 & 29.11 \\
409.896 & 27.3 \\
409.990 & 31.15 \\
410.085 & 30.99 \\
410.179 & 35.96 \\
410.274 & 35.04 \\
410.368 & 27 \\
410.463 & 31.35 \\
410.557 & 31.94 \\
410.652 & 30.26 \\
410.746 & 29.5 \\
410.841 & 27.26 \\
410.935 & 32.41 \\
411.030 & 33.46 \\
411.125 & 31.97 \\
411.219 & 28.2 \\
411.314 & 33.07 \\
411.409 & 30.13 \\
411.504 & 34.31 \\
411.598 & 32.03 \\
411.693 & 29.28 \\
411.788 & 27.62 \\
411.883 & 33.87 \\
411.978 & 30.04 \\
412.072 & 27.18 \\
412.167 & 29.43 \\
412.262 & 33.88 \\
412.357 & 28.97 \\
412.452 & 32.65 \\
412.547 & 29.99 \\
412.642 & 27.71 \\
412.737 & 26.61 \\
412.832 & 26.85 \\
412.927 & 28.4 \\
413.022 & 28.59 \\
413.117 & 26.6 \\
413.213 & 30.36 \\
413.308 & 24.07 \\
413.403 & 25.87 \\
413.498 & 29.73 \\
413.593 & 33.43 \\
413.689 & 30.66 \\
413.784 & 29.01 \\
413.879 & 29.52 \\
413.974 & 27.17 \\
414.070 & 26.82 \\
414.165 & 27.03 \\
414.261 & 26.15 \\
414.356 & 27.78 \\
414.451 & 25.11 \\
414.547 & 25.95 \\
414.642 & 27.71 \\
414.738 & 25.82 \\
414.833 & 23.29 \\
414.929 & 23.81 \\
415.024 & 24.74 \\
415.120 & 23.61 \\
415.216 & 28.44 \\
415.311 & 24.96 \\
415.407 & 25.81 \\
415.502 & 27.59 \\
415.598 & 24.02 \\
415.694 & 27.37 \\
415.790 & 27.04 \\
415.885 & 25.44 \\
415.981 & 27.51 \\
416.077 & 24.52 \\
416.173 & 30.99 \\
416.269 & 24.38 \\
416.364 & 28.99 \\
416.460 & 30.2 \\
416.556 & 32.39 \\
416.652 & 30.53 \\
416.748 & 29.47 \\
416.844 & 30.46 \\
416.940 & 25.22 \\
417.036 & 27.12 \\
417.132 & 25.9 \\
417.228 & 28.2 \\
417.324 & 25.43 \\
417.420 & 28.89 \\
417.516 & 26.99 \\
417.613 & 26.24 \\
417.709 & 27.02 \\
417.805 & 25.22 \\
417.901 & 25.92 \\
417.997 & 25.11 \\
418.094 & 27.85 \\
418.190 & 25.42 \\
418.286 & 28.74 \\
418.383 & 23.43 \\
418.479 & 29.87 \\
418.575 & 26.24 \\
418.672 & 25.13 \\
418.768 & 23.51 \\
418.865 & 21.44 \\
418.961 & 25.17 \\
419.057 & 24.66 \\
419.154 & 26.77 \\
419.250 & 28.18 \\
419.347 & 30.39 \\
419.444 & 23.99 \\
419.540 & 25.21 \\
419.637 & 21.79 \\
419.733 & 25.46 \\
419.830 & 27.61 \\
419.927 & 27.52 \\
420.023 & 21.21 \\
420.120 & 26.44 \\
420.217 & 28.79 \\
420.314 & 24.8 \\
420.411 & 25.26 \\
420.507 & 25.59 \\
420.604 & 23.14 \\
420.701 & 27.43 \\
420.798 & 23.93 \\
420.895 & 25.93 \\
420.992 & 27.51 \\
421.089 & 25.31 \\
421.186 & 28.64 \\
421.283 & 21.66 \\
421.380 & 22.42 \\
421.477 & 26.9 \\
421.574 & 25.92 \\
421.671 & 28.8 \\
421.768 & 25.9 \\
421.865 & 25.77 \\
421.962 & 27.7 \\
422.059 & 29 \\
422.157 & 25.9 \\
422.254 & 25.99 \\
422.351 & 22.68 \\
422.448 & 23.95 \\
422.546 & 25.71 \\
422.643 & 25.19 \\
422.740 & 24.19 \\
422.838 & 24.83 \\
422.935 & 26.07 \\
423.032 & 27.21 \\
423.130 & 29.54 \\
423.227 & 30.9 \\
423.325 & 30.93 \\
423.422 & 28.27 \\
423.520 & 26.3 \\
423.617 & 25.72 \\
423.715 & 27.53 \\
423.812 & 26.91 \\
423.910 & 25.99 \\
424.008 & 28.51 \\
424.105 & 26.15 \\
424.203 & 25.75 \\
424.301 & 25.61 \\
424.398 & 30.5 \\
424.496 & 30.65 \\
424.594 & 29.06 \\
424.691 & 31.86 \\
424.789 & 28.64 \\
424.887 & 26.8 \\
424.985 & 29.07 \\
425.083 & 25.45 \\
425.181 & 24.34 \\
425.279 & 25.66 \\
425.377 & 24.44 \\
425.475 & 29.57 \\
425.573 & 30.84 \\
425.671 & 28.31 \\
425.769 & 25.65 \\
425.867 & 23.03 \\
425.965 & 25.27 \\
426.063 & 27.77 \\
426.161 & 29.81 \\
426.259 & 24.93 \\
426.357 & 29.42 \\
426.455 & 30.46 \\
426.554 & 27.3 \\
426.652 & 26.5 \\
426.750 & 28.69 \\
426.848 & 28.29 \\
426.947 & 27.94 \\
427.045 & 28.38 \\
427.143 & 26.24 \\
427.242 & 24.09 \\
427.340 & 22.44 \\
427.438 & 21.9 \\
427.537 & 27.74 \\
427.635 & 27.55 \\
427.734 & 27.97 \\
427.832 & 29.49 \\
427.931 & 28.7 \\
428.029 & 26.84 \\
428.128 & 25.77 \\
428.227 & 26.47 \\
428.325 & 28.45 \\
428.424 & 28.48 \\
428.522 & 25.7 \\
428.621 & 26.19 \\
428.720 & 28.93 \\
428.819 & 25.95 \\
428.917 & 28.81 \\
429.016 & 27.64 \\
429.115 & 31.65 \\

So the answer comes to 0.08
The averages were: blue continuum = 29.9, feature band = 26.9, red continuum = 27.3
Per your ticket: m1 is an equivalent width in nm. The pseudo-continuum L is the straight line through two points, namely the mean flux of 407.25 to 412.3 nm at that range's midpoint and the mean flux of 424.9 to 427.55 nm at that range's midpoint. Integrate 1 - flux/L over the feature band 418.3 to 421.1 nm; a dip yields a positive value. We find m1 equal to 0.228 nm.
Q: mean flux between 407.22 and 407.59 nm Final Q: 27.2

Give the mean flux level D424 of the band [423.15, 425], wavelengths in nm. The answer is 28.2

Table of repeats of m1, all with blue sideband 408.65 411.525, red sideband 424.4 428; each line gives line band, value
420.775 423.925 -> 0.19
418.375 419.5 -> 0.11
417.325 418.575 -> 0.09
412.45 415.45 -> 0.23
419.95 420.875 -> 0.10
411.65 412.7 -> -0.01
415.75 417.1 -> 0.04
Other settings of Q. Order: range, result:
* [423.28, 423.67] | 27.8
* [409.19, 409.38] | 28.8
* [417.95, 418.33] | 26.8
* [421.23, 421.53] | 23.8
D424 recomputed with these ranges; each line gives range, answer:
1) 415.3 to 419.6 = 26.8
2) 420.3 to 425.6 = 26.7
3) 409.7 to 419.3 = 28.1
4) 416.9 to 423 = 25.8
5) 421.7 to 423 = 25.7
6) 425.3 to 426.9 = 27.5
